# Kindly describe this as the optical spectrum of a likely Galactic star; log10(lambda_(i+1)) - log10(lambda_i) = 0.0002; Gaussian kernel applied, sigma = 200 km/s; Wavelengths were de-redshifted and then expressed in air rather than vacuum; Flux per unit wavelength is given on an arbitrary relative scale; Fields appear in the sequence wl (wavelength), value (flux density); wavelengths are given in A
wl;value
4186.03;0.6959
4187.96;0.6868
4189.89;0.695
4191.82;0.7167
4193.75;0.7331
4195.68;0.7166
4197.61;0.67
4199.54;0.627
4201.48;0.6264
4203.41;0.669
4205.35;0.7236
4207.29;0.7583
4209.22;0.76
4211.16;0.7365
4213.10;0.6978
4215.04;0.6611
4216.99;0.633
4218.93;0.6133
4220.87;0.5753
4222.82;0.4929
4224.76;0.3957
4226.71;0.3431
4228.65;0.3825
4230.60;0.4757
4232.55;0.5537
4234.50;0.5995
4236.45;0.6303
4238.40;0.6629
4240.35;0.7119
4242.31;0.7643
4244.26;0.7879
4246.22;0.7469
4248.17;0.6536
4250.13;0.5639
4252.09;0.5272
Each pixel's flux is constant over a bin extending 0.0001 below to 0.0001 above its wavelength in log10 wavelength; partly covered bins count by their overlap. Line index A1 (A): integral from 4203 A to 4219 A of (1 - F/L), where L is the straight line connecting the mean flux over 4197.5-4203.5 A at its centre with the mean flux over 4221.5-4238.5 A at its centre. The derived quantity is -2.96 A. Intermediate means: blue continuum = 0.642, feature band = 0.7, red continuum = 0.497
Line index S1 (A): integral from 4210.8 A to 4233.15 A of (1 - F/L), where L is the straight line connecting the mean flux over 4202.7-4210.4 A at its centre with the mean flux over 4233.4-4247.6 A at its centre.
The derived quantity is 5.5 A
